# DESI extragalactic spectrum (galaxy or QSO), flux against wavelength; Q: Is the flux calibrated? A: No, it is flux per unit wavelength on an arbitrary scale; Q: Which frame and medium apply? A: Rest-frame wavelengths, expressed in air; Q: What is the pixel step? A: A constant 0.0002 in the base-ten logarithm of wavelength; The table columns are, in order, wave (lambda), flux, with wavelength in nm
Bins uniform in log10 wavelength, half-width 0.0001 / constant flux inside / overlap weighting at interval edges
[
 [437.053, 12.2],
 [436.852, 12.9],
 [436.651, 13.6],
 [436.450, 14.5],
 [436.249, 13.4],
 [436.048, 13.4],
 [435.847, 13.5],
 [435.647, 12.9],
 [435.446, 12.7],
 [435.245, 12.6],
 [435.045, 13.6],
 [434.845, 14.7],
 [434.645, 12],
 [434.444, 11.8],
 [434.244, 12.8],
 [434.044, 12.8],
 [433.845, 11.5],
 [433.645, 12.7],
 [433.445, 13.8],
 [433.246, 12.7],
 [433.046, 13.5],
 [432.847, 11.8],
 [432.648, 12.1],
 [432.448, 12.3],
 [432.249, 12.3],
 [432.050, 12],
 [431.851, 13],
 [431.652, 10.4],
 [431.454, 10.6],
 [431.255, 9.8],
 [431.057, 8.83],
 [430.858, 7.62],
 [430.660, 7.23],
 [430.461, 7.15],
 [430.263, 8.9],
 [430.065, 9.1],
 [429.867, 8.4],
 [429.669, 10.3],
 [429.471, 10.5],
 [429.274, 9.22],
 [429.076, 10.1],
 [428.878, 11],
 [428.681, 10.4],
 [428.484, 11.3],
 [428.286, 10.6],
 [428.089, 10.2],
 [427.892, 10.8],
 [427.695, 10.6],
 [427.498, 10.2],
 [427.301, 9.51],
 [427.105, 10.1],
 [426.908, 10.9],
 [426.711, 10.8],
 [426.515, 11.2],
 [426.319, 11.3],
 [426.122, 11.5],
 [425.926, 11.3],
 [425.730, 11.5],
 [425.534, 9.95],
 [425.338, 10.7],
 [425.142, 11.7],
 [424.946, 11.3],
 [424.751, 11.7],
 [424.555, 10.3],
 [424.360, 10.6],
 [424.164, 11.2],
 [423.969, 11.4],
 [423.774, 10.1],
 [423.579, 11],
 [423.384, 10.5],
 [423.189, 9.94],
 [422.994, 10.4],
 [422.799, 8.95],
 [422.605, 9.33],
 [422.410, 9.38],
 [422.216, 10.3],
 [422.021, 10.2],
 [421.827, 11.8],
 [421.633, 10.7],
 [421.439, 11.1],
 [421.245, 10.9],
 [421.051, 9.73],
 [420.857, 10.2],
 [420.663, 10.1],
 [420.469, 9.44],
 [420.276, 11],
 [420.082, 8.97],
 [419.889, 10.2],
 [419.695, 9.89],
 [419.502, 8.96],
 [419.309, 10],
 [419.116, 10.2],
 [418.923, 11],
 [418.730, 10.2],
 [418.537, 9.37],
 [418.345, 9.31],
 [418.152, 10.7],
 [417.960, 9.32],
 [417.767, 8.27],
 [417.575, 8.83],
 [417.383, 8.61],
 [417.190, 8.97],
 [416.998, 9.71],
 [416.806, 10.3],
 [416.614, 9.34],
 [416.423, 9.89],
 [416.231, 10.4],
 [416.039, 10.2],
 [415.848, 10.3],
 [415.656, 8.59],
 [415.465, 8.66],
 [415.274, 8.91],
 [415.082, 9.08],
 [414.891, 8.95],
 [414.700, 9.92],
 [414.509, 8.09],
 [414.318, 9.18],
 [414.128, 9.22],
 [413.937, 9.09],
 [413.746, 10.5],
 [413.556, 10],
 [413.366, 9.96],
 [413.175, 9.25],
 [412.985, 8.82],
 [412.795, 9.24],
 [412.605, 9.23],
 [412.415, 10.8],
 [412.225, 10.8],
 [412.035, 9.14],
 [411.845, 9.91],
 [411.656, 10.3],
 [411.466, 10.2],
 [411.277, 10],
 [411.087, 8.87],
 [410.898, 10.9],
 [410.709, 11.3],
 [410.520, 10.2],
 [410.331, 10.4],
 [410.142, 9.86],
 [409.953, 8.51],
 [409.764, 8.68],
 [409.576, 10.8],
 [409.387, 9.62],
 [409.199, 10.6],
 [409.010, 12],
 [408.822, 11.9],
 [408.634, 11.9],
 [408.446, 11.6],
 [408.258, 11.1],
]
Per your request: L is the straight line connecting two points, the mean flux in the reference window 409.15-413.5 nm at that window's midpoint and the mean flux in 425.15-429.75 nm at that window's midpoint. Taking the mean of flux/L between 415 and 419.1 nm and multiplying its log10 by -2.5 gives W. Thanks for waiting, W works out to 0.07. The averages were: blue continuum 9.88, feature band 9.54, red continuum 10.6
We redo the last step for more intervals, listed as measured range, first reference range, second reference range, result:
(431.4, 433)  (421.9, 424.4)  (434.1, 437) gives 0.04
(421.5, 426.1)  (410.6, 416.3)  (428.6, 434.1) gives -0.04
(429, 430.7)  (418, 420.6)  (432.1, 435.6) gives 0.30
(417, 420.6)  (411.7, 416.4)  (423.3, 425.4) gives 0.06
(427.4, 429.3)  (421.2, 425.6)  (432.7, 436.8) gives 0.11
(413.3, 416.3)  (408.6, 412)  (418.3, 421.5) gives 0.08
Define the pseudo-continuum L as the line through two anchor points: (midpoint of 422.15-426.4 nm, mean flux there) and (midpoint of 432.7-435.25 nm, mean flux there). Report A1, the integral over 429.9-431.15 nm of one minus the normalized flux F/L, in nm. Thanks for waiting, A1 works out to 0.40 nm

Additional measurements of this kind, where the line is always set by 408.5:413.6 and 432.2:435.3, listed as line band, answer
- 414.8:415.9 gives 0.16 nm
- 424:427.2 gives 0.21 nm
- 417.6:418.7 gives 0.15 nm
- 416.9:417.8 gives 0.16 nm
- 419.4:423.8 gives 0.46 nm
